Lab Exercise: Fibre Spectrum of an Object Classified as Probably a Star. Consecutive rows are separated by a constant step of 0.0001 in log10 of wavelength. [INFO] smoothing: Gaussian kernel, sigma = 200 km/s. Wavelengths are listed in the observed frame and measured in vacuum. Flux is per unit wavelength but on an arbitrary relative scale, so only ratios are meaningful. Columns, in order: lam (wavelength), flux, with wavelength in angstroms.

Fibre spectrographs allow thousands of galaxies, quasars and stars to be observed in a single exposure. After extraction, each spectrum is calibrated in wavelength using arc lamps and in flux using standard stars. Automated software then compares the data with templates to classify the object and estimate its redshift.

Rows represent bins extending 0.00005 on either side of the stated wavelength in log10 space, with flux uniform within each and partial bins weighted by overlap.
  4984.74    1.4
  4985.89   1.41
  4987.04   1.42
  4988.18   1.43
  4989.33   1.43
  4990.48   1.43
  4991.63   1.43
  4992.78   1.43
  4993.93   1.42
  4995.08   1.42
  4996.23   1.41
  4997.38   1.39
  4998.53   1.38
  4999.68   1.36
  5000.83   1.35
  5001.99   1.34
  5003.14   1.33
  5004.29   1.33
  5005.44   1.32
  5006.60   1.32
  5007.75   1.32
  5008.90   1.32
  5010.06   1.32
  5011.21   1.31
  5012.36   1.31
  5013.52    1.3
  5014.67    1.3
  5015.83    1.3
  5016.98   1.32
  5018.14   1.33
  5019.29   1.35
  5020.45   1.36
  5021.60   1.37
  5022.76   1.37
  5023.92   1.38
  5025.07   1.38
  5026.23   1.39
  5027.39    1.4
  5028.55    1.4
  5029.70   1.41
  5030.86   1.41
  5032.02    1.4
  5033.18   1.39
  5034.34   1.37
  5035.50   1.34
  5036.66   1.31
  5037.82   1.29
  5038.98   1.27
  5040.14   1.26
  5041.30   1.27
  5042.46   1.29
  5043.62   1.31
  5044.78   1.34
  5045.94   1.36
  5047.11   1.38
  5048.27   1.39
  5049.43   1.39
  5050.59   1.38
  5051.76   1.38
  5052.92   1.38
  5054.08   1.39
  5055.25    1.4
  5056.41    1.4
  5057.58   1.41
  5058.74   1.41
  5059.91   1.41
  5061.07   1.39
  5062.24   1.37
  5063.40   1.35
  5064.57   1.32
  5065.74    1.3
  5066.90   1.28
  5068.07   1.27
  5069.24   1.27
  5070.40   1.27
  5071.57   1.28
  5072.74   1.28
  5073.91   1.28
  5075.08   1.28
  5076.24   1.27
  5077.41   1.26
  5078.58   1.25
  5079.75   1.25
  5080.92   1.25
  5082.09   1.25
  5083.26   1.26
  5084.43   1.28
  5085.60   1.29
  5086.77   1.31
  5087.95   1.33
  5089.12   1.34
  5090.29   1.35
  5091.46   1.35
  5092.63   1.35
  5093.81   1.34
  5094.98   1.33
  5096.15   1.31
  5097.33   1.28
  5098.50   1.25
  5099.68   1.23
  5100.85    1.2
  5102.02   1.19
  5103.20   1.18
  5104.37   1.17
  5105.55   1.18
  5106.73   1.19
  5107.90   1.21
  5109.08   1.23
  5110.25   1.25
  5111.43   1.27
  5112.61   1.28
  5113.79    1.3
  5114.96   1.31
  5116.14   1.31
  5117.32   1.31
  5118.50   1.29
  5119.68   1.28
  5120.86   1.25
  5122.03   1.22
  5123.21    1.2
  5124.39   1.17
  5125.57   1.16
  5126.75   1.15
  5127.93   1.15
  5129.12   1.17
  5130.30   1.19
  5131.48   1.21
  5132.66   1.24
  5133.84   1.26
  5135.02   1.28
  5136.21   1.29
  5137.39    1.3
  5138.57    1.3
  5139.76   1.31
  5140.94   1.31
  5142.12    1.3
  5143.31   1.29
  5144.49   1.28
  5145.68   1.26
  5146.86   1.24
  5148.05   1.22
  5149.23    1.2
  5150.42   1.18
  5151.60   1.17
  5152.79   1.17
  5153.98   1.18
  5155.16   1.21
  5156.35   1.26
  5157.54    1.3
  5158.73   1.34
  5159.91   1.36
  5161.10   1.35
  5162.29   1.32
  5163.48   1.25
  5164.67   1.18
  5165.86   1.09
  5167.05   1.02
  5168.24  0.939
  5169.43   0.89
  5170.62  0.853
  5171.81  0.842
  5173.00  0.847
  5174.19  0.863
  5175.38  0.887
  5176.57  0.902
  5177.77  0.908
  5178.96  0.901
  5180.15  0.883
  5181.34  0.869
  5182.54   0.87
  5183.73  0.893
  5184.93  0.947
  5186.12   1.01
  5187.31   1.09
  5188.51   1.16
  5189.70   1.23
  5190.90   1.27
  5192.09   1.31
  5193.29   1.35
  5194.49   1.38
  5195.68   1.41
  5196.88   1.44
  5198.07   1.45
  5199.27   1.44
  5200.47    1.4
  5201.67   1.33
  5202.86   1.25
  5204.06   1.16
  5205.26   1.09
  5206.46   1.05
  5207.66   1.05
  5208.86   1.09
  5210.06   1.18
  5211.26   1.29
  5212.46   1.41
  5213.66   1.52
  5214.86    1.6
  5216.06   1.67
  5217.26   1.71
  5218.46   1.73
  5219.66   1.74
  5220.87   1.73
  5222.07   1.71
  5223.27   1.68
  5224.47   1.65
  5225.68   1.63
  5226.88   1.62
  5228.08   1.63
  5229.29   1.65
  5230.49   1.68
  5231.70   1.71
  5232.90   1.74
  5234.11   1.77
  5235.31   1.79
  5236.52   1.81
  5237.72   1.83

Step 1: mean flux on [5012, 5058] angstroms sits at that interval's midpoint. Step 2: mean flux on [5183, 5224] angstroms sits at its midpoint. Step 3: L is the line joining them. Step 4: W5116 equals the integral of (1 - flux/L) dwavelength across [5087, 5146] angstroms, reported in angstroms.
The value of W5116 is 4.0 angstroms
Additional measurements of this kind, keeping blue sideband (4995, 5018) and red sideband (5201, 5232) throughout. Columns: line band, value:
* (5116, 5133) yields 2.4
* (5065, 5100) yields 2.5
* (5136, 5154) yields 2.3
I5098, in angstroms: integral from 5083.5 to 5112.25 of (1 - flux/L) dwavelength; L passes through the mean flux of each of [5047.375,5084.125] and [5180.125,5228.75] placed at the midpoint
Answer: 1.4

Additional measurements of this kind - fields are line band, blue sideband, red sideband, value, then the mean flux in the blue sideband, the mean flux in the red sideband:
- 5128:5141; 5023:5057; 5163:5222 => 0.1 angstroms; 1.36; 1.2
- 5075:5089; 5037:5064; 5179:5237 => 0.9 angstroms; 1.36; 1.39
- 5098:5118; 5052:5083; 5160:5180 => -0.7 angstroms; 1.32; 1.01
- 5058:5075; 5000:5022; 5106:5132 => -0.6 angstroms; 1.33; 1.23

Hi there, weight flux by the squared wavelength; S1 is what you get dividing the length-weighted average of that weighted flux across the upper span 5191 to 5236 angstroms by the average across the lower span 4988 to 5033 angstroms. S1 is 1.2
